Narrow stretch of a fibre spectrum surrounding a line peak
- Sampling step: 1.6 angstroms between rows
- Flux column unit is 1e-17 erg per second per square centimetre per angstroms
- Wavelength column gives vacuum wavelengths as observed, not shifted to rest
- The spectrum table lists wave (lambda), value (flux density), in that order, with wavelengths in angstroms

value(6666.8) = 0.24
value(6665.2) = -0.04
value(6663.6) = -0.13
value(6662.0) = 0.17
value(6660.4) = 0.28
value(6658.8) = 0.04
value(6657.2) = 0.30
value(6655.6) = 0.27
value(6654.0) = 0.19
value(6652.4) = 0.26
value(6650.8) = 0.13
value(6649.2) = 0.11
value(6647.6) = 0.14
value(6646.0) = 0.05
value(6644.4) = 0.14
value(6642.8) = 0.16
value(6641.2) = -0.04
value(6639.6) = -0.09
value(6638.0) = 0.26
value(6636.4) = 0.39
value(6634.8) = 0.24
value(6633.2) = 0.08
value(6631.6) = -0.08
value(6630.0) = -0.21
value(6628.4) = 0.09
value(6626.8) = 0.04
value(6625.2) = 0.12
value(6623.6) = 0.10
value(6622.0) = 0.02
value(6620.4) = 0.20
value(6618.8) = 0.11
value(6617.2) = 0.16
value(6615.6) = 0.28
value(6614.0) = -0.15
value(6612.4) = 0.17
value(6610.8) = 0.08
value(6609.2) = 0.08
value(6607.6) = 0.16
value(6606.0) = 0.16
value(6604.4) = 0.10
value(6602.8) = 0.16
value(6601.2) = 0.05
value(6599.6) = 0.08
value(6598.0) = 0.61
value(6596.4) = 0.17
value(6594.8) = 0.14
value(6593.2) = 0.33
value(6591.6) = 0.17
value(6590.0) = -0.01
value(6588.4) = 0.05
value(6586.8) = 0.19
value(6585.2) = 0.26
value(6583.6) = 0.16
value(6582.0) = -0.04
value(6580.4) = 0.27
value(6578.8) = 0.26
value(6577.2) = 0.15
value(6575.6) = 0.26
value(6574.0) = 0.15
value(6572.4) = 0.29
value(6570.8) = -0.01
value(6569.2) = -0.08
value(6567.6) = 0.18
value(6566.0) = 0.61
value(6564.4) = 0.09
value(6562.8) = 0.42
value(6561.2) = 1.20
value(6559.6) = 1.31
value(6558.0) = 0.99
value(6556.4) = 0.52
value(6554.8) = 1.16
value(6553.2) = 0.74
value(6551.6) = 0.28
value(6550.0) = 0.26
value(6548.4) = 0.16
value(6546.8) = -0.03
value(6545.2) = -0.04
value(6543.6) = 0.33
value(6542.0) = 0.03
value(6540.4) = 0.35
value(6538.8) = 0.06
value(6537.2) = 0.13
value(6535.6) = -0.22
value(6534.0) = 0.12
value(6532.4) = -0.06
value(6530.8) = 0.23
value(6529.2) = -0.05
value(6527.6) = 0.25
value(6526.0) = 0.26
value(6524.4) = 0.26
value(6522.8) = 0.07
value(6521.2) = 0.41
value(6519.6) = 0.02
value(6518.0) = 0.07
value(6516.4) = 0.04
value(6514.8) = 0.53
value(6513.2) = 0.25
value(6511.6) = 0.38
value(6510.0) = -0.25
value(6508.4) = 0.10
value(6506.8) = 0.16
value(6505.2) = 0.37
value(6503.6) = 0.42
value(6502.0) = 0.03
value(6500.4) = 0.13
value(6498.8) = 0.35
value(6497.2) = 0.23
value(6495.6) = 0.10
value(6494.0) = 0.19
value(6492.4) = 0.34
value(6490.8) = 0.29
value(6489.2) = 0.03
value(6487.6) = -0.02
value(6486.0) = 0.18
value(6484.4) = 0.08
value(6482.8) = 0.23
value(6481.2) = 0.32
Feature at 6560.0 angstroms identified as [O II]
